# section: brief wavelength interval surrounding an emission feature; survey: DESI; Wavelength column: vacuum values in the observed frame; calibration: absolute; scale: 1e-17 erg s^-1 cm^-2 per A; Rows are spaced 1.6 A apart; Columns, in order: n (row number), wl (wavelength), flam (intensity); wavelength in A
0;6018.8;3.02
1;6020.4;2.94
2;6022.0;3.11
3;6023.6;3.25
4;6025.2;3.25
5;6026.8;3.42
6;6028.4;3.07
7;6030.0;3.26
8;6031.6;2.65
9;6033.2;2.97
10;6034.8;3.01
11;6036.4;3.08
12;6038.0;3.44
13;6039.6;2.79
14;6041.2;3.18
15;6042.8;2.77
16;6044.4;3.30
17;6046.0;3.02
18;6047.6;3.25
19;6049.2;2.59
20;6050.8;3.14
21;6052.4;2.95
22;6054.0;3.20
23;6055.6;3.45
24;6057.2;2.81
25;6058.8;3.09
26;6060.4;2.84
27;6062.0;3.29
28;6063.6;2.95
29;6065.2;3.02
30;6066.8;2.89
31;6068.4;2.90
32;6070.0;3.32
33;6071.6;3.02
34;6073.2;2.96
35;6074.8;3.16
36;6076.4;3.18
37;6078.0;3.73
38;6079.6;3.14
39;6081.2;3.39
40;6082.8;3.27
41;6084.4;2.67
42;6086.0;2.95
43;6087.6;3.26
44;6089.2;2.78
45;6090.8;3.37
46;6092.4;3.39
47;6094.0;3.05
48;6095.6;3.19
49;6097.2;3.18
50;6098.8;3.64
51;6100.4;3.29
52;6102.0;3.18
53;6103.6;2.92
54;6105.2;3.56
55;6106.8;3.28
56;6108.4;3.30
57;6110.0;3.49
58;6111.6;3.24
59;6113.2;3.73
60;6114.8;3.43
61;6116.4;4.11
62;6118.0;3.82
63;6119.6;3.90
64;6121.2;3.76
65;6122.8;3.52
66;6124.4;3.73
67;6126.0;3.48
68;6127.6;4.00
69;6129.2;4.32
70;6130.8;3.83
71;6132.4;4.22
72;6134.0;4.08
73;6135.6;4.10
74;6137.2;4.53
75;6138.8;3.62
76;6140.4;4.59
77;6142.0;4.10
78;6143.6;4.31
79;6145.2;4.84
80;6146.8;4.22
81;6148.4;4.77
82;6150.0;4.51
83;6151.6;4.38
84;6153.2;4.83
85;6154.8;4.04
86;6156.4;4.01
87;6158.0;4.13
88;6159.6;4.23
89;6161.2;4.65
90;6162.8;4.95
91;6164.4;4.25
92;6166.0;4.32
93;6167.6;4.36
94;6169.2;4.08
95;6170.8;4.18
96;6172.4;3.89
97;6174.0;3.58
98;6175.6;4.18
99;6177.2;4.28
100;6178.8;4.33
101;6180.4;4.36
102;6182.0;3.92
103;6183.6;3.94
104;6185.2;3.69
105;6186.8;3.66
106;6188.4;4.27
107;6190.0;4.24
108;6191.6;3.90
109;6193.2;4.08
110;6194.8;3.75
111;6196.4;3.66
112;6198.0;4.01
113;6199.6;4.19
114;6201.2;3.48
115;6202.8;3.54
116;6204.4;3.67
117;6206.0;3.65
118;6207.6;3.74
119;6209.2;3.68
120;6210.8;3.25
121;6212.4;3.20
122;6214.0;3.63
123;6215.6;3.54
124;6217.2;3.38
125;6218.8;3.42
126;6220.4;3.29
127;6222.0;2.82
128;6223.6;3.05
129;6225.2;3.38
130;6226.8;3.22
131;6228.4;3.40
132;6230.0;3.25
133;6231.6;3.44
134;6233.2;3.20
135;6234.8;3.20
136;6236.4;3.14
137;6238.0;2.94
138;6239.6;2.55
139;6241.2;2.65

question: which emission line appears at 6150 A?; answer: Mg II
